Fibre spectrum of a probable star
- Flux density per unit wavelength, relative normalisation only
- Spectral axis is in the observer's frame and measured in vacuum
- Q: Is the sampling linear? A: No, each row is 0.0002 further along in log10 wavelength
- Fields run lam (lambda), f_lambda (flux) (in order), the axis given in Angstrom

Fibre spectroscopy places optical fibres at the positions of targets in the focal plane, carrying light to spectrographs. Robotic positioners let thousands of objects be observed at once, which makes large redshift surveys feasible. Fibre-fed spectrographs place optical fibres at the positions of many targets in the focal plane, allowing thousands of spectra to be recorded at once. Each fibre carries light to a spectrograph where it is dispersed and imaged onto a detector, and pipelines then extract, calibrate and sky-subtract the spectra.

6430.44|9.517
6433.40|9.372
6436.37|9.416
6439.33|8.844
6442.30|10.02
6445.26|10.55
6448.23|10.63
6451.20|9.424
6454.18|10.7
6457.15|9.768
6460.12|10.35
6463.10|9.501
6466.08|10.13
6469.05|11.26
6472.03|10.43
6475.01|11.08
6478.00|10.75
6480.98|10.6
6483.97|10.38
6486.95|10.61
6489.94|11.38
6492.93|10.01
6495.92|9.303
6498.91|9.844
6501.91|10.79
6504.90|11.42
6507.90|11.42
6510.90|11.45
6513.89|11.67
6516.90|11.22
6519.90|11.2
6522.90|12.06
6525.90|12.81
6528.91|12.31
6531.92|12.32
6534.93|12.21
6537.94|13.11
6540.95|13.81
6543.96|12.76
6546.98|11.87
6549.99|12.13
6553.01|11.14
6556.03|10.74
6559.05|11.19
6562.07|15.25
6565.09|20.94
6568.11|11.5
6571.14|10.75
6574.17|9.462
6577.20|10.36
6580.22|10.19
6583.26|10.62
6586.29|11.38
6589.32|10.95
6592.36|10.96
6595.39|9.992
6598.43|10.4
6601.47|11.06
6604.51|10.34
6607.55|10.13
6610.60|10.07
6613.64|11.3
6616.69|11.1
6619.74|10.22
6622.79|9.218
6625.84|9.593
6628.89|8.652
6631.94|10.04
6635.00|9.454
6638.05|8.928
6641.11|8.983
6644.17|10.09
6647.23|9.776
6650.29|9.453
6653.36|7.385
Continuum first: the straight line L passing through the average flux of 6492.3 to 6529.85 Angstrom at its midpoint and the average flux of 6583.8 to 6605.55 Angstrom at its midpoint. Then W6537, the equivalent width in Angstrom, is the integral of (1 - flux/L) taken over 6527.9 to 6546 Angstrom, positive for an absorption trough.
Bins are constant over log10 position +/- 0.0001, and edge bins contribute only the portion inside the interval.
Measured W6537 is -2.75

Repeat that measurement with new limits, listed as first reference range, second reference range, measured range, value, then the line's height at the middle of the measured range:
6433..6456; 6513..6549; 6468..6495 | 0.6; 10.9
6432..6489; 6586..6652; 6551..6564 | -2.9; 10.1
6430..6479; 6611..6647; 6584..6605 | -1.9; 9.85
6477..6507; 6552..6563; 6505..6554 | -3.2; 11.3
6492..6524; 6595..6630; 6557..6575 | -4.6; 10.5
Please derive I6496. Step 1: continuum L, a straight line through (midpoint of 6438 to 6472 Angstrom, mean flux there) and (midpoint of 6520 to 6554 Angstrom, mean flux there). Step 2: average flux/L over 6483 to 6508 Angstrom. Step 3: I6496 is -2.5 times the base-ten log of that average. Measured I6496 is 0.07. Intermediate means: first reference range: 10.1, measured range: 10.5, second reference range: 12.4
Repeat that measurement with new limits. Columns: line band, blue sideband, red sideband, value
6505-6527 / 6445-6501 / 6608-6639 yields -0.143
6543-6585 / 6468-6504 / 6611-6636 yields -0.179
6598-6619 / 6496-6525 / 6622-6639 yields -0.102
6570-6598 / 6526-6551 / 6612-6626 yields 0.080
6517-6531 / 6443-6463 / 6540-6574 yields -0.007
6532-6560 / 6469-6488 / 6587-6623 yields -0.145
